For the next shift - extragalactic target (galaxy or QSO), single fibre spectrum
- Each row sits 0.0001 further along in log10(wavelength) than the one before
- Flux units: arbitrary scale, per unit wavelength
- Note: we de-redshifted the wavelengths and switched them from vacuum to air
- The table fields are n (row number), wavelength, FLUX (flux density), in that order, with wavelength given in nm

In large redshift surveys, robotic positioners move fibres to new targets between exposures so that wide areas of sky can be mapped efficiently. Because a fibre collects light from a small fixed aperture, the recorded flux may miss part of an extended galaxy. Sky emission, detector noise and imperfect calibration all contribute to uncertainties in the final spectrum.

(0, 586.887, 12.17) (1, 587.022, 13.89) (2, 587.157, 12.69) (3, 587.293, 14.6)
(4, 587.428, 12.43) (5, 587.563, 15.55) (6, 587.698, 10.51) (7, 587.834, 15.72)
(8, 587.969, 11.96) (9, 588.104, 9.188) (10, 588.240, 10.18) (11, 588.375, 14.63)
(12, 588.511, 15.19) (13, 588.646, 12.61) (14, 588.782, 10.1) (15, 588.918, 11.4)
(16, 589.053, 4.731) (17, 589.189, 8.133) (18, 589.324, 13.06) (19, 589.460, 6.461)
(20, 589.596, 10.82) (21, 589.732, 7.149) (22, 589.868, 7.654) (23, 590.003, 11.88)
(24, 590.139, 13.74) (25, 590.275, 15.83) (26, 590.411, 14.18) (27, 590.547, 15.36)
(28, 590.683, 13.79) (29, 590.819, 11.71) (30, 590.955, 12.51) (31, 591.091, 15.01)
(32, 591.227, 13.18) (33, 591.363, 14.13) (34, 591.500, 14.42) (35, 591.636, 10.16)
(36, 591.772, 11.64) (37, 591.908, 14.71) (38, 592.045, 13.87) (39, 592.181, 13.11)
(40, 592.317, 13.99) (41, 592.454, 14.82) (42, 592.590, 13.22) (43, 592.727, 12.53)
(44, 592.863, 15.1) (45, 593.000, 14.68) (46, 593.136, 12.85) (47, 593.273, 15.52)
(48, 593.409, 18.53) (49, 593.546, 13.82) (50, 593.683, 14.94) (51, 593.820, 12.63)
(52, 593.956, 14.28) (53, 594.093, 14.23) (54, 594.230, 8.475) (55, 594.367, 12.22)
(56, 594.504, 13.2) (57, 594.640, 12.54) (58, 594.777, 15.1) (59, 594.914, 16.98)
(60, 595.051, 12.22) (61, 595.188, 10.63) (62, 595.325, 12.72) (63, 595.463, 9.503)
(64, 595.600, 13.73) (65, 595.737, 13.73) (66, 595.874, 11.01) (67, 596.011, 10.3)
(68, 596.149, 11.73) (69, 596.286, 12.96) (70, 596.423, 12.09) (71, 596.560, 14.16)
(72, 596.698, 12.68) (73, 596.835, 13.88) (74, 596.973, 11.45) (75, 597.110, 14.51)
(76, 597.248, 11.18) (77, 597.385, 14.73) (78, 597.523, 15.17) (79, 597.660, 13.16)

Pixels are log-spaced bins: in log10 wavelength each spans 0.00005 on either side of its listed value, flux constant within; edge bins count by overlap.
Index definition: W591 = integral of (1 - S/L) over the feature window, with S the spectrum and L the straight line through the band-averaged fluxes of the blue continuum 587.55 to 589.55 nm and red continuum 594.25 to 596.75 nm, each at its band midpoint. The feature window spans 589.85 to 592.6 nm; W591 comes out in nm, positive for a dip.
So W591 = -0.39 nm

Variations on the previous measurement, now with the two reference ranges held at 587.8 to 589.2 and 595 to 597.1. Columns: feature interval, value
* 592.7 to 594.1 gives -0.31 nm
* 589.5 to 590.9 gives -0.07 nm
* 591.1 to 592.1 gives -0.14 nm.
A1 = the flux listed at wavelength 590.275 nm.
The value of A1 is 15.83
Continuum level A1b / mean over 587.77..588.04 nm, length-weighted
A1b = 13.8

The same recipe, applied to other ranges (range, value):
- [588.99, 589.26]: 6.56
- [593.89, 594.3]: 12.3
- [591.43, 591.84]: 12.1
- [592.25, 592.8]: 13.6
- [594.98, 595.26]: 11.5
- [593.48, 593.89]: 13.8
